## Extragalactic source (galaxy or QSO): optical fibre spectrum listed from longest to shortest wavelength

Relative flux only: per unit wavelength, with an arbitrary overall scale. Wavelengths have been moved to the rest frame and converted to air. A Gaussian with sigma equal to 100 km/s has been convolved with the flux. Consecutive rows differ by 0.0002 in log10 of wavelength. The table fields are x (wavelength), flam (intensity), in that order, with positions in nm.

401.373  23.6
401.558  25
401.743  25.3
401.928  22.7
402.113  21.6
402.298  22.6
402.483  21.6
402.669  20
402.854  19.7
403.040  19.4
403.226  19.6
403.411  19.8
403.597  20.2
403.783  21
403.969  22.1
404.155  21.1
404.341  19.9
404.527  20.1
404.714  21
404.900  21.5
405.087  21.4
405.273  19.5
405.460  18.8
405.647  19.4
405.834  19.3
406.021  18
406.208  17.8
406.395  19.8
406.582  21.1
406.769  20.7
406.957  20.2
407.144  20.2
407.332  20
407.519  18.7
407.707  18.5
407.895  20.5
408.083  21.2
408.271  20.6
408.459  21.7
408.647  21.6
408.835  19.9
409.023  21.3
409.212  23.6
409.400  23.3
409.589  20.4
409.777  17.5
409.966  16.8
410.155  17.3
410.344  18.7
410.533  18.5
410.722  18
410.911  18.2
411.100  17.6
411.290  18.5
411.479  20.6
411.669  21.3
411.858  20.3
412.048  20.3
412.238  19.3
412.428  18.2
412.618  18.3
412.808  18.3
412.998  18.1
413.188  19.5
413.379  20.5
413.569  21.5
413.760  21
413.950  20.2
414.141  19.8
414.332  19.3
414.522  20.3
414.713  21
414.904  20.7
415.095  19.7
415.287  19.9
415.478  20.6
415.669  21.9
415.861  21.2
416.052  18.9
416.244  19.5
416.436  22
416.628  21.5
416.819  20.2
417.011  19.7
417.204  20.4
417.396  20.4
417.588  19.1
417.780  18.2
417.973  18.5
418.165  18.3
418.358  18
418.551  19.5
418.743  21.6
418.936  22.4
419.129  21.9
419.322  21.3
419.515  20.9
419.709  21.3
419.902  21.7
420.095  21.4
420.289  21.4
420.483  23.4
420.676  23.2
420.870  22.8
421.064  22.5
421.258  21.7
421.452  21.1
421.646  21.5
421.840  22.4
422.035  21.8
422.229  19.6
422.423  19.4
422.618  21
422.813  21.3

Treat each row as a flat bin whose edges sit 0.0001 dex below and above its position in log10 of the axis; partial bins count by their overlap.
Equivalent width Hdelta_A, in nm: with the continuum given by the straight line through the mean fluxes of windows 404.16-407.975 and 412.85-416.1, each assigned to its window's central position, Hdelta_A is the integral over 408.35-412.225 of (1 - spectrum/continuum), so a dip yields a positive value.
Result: 0.05 nm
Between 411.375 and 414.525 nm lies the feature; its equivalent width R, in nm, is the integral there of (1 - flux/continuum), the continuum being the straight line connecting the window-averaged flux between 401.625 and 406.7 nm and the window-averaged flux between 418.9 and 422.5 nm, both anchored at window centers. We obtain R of 0.20 nm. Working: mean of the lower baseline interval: 20.6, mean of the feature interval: 19.8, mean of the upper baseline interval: 21.7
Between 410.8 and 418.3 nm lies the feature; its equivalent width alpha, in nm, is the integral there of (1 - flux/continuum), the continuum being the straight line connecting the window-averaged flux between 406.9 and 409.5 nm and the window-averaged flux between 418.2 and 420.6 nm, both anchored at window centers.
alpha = 0.435 nm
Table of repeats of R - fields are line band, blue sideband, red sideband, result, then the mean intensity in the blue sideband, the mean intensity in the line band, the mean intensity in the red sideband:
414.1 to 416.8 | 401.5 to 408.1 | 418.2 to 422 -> 0.10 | 20.5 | 20.5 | 21.5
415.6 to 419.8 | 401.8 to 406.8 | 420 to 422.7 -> 0.21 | 20.4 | 20.3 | 21.7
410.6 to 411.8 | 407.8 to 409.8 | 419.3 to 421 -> 0.13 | 21.2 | 19.1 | 22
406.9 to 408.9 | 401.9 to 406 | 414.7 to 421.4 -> 0.03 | 20.5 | 20.3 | 20.8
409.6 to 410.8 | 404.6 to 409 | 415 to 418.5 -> 0.12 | 20.1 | 18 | 19.9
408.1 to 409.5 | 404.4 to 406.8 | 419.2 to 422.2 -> -0.10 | 19.9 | 21.7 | 21.8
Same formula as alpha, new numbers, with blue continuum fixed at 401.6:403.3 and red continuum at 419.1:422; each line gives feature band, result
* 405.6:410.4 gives 0.37 nm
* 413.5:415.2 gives 0.11 nm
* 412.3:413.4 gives 0.15 nm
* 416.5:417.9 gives 0.12 nm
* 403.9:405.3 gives 0.04 nm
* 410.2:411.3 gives 0.18 nm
